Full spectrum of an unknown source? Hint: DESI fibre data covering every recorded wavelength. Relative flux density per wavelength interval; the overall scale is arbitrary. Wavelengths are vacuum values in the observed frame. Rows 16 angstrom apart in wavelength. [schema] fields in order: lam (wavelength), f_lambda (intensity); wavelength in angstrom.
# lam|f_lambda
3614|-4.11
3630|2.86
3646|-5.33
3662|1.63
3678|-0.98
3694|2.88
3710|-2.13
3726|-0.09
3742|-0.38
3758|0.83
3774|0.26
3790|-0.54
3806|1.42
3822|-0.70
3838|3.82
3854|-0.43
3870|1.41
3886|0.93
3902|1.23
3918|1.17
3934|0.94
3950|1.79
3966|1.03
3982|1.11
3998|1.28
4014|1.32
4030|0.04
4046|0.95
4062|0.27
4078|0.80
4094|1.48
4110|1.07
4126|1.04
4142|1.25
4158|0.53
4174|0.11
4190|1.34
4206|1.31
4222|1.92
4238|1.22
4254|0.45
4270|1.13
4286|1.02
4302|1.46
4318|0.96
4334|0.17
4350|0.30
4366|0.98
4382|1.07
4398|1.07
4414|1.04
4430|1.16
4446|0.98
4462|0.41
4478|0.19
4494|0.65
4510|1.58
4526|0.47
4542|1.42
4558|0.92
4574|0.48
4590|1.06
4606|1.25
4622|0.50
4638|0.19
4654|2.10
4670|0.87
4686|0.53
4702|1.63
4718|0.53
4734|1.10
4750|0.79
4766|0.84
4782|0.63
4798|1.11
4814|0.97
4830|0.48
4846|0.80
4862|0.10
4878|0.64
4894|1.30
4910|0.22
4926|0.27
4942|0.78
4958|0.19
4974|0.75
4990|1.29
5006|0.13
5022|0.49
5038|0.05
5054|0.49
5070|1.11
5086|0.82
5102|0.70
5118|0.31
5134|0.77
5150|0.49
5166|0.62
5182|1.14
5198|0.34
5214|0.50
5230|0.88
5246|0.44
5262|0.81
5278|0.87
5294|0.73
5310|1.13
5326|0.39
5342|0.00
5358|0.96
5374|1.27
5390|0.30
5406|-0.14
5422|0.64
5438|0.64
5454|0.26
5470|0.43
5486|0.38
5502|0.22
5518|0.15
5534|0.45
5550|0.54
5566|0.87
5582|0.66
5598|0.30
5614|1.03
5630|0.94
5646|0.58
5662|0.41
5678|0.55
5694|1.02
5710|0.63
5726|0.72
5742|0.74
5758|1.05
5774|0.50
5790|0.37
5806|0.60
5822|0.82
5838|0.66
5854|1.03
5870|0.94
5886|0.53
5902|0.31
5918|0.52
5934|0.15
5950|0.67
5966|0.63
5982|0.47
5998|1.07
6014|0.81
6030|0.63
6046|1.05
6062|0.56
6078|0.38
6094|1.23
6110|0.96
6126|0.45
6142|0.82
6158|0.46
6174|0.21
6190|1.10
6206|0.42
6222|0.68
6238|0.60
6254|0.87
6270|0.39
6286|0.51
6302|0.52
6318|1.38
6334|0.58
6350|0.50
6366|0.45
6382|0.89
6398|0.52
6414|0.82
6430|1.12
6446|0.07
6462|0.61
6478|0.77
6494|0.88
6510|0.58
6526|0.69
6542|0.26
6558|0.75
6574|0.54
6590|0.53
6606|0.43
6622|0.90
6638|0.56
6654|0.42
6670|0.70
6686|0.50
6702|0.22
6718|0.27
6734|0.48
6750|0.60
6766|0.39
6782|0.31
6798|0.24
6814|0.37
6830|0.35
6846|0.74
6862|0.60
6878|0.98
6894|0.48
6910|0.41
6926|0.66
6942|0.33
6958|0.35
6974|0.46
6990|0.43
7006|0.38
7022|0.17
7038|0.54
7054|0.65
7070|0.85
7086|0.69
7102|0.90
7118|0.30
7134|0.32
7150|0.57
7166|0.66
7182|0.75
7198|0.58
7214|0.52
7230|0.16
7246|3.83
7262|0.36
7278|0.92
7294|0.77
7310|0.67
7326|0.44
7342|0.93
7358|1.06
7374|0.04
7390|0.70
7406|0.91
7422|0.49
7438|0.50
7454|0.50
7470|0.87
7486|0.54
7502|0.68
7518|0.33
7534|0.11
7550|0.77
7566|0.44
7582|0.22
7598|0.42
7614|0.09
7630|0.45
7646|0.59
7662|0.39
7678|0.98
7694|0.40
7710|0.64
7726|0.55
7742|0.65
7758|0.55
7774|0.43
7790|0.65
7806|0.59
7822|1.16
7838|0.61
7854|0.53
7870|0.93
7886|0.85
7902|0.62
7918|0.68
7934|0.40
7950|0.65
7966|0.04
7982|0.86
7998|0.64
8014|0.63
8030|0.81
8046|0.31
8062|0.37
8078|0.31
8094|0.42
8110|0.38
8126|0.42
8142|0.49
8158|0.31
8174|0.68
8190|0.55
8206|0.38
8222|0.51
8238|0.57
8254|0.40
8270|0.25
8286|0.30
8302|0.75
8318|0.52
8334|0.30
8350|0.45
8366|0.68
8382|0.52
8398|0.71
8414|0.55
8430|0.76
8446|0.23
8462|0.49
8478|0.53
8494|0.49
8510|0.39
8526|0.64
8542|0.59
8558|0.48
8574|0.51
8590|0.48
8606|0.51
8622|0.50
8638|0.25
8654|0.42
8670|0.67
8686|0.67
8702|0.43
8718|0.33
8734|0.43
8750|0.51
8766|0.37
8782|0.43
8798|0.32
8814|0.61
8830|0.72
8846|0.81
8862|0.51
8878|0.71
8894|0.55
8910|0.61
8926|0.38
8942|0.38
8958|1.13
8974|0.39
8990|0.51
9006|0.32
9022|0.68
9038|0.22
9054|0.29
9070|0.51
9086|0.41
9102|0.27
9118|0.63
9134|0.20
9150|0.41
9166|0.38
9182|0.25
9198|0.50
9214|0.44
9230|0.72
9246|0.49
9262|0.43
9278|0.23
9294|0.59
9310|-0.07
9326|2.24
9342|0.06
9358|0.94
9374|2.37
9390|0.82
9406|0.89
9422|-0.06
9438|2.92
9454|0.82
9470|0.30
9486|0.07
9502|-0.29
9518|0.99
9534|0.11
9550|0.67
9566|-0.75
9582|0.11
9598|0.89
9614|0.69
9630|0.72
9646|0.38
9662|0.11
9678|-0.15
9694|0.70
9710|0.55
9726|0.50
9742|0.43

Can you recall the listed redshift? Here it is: 0.45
